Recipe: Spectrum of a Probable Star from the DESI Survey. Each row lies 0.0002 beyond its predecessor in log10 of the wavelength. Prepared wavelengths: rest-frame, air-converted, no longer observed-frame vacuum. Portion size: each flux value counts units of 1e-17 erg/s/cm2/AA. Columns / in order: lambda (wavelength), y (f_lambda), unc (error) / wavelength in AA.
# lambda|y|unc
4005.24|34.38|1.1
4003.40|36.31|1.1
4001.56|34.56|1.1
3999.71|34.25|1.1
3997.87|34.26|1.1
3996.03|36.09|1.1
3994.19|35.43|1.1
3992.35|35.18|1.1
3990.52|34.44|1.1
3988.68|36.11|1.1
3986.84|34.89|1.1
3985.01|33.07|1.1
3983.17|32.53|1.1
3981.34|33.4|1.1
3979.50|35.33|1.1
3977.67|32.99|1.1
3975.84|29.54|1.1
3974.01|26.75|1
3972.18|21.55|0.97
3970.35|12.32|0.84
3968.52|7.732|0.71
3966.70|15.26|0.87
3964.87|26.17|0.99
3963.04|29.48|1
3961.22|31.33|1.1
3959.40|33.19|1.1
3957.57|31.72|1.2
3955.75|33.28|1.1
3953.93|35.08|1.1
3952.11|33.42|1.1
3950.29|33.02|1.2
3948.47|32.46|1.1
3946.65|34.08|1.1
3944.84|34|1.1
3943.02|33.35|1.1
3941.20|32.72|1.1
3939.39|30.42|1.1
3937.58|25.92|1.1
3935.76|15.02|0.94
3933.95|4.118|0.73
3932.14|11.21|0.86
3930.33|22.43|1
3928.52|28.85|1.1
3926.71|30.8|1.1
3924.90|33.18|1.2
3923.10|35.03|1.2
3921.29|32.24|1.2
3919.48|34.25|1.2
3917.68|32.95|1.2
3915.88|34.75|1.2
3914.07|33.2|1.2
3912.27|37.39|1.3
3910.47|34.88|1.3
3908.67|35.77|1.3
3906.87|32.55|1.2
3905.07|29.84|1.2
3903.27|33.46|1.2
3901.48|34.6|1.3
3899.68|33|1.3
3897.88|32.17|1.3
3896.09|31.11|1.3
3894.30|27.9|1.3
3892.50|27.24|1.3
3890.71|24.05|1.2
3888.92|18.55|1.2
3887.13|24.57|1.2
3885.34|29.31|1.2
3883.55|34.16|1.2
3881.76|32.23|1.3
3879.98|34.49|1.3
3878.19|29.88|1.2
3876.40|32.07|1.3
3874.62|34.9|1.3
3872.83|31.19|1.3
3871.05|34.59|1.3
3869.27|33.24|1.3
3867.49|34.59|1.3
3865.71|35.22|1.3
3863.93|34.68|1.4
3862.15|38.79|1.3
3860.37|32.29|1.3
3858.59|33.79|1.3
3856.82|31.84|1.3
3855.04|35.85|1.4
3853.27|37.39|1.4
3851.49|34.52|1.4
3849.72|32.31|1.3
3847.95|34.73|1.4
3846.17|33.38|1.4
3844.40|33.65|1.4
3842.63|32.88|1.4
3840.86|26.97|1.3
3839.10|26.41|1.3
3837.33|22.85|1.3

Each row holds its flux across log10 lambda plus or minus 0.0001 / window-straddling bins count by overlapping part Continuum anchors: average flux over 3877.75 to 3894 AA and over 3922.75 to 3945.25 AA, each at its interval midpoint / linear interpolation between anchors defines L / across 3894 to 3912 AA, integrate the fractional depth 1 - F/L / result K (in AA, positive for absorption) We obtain -3.7 AA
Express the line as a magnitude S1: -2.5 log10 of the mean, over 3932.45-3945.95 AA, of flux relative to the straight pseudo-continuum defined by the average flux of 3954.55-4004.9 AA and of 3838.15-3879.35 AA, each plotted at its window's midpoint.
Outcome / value 0.260 mag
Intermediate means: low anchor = 33.3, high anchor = 30.4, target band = 24.6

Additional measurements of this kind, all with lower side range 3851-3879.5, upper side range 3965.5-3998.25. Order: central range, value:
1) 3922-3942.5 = 0.254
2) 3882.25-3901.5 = 0.153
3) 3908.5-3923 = -0.080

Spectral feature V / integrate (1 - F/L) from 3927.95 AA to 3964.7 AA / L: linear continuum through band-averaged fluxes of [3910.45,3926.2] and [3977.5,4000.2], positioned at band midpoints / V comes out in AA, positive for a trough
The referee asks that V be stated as 6.5 AA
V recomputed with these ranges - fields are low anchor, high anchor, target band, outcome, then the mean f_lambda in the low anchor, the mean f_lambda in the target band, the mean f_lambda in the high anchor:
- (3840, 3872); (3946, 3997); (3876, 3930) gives 1.7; 33.9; 31.4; 30.2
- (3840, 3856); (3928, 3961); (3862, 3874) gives -0.7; 33.5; 34.4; 28.1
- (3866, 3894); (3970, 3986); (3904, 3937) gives 1.3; 30.4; 28.8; 29.2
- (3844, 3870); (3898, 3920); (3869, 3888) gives 1.3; 34.4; 31.8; 33.8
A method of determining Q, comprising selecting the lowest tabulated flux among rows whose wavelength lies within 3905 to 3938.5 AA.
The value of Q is 4.118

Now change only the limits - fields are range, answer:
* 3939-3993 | 7.732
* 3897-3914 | 29.84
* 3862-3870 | 33.24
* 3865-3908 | 18.55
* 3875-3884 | 29.88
